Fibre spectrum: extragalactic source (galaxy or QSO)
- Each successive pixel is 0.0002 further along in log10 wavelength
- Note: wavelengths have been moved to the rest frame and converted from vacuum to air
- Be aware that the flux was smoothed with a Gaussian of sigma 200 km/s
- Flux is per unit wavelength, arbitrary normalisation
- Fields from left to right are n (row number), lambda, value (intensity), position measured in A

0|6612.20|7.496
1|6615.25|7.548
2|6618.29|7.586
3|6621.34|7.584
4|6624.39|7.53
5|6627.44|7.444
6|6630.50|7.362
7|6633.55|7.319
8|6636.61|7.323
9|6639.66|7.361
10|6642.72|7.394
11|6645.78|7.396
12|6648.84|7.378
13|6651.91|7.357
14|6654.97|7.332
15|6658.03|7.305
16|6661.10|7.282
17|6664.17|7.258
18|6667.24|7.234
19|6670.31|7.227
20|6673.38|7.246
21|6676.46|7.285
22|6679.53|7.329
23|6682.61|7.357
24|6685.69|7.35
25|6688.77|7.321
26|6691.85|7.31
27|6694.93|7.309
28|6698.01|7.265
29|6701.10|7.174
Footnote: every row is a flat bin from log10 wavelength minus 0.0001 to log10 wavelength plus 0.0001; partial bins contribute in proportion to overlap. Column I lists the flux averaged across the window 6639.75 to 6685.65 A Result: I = 7.31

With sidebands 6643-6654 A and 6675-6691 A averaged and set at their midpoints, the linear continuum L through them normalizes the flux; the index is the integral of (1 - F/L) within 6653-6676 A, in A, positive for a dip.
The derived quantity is 0.26 A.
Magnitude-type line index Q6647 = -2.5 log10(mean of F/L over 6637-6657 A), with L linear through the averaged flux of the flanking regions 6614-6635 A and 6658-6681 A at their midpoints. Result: 0.00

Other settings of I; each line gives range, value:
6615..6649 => 7.43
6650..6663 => 7.32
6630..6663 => 7.35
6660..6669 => 7.26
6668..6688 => 7.3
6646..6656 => 7.36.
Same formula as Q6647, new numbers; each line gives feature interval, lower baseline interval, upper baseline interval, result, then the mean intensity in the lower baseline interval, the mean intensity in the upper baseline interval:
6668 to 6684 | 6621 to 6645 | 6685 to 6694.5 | 0.01 mag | 7.41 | 7.33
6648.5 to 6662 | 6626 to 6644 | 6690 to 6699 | 0.00 mag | 7.37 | 7.3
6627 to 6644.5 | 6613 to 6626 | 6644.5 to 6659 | 0.01 mag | 7.56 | 7.36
